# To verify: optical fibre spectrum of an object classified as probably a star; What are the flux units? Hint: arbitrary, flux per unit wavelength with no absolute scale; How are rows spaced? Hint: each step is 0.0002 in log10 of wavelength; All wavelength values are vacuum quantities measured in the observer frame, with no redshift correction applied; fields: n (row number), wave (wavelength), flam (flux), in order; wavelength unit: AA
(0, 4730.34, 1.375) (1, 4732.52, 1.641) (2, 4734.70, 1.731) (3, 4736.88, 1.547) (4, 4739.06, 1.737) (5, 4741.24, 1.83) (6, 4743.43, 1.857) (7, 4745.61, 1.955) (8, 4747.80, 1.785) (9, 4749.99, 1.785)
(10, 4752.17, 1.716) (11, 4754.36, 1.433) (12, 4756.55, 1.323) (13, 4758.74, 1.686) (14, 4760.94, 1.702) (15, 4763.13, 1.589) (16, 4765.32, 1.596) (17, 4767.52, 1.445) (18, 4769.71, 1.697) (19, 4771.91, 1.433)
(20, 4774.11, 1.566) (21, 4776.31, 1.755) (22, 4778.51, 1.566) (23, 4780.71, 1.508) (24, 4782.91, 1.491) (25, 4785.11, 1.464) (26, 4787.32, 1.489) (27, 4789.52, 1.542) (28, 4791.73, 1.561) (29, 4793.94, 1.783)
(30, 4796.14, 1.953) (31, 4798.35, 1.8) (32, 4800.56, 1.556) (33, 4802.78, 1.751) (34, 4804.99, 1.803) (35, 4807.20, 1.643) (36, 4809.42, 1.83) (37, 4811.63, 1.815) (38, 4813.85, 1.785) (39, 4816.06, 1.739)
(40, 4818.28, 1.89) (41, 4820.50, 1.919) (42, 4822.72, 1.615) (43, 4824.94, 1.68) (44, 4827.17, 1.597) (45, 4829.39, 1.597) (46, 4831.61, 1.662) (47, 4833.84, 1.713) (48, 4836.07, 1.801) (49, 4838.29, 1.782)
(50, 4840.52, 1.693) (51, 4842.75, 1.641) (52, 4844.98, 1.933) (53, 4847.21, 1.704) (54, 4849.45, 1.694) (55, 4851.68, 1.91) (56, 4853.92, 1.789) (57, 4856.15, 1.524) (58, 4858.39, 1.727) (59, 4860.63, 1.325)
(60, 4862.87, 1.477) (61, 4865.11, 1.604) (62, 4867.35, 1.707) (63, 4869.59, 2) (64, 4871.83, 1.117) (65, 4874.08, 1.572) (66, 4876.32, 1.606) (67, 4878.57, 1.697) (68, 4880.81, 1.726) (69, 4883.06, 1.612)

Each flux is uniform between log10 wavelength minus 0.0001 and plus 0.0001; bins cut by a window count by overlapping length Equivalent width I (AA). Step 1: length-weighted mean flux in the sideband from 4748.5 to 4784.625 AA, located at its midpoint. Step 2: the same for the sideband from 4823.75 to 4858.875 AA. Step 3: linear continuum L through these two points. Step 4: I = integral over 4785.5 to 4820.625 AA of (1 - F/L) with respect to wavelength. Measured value -1.8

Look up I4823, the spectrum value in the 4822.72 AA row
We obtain 1.615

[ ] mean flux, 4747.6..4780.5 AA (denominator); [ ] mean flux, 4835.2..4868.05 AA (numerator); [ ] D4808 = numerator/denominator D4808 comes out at 1.1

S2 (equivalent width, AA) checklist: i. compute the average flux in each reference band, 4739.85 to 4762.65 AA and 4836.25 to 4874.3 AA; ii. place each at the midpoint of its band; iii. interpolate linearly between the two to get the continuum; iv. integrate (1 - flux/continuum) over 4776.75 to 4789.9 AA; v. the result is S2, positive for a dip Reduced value 1.3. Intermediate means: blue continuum 1.7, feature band 1.52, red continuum 1.66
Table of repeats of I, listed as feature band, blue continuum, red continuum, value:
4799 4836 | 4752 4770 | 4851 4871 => -2.50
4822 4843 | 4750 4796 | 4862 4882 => -1.05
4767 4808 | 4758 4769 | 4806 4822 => 1.78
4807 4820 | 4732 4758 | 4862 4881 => -1.19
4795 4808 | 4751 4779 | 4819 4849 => -0.79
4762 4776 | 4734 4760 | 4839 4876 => 1.02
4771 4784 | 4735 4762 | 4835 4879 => 1.03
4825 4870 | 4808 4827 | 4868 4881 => 0.02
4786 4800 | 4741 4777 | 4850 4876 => -0.35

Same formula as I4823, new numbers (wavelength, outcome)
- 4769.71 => 1.697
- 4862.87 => 1.477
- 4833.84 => 1.713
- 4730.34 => 1.375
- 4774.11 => 1.566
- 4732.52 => 1.641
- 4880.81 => 1.726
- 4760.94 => 1.702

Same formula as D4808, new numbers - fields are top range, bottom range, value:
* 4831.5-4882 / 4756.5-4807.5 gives 1.03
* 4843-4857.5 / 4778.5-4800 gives 1.08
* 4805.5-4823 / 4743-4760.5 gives 1.06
